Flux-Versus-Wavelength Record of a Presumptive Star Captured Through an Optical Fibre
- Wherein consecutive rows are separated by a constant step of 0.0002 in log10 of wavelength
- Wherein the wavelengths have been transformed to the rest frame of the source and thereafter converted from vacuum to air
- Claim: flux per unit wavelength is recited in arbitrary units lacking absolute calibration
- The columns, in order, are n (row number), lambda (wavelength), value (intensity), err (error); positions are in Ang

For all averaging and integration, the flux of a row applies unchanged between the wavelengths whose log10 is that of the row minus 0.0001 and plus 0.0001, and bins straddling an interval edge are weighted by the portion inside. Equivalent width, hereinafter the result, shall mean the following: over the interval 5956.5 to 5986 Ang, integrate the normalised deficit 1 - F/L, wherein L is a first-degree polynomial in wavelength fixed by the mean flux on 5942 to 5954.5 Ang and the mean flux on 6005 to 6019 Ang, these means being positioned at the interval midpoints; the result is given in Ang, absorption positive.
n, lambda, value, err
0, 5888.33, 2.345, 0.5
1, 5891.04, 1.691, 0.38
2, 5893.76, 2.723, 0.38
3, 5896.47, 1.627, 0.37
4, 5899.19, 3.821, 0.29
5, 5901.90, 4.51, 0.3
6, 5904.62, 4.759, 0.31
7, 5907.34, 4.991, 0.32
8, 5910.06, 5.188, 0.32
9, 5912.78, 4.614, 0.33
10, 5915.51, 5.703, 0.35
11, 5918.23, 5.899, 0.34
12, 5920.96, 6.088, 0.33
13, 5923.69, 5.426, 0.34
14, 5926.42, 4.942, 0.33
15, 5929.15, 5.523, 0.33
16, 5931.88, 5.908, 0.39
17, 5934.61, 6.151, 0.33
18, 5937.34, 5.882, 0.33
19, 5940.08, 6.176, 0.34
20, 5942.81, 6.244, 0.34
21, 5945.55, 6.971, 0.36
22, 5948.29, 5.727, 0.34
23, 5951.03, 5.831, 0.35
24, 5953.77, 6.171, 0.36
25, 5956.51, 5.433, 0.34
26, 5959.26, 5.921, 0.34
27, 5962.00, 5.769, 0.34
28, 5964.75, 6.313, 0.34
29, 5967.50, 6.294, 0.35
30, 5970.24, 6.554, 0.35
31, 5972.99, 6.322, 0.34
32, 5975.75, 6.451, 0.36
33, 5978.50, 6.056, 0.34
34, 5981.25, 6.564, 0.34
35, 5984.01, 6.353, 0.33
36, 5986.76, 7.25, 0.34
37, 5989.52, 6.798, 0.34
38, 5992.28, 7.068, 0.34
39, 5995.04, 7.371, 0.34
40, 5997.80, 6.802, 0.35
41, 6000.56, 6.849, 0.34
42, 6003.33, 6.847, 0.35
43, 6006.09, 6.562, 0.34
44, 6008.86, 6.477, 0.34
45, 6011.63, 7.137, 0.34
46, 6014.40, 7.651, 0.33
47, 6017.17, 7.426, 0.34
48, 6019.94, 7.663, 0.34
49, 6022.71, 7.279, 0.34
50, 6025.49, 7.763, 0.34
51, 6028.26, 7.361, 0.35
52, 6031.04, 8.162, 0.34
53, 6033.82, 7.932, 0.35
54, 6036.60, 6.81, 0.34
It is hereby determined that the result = 1.2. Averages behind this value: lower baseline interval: 6.19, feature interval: 6.24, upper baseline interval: 7.08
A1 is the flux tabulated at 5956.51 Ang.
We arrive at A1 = 5.433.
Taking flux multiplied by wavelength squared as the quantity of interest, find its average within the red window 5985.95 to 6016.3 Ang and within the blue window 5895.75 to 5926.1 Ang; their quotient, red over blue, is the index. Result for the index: 1.48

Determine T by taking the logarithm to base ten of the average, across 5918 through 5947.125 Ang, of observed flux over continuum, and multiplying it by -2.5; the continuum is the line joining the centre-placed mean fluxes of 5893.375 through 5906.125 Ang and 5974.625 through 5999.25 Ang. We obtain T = -0.24 mag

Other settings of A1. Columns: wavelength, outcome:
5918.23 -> 5.899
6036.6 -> 6.81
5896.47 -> 1.627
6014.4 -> 7.651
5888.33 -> 2.345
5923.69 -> 5.426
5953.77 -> 6.171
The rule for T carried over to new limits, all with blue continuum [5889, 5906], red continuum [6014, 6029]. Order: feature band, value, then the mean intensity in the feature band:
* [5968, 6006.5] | -0.07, 6.7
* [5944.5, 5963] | -0.16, 5.96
